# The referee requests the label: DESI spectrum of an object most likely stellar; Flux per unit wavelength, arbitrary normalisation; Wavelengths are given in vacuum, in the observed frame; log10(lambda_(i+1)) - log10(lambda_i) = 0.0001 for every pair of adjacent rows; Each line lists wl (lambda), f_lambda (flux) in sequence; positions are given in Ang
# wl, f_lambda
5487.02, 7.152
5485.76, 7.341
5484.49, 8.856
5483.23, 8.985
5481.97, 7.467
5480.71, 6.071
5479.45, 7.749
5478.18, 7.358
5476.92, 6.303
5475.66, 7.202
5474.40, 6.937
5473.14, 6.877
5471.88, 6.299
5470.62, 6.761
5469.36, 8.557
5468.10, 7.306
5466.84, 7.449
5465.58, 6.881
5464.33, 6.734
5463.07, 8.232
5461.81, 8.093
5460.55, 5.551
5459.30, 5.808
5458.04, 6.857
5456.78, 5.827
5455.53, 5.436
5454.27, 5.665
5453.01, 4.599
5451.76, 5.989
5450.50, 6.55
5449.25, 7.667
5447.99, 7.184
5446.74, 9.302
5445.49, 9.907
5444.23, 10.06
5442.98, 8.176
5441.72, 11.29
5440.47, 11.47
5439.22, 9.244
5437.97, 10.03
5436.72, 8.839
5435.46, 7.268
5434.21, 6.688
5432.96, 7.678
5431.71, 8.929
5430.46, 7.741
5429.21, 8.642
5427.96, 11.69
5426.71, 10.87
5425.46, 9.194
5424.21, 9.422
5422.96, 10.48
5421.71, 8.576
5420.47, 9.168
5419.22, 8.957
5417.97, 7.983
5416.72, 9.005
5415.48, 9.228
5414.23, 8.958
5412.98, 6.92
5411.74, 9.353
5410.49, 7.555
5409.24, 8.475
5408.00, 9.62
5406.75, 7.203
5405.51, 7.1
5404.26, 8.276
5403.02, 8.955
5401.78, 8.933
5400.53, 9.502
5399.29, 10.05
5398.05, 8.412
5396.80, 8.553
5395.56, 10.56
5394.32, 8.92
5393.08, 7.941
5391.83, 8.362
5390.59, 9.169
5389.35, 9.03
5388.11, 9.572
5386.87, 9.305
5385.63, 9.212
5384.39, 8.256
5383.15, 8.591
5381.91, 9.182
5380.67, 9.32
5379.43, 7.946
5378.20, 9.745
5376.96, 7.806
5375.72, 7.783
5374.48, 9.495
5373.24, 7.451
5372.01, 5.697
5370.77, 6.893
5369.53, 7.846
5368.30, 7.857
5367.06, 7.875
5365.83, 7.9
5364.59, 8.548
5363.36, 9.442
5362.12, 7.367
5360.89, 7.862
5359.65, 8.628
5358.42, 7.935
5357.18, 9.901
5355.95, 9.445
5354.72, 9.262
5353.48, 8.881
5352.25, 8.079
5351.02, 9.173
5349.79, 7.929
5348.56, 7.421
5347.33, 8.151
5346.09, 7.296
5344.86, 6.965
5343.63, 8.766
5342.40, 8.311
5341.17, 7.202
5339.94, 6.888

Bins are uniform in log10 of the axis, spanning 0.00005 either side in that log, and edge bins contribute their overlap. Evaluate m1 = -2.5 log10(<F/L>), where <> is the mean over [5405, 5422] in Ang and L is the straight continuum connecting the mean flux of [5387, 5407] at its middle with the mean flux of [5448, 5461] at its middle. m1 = -0.06 mag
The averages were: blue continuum 8.83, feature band 8.44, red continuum 6.06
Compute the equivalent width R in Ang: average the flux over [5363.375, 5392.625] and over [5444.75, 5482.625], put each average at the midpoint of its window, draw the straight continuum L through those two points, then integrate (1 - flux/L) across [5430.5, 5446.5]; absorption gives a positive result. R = -3.70 Ang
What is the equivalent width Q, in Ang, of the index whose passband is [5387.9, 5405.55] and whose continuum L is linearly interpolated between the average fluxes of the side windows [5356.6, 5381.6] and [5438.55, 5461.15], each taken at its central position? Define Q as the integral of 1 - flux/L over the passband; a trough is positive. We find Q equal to -2.1 Ang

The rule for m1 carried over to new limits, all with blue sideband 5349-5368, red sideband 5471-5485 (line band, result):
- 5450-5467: 0.17 mag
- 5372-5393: -0.05 mag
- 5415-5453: -0.15 mag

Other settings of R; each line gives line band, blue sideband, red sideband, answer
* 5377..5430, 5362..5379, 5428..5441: -3.4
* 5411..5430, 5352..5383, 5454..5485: -3.9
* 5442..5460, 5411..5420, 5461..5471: 1.6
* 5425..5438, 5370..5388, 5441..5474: -2.0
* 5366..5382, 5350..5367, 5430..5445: 1.2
